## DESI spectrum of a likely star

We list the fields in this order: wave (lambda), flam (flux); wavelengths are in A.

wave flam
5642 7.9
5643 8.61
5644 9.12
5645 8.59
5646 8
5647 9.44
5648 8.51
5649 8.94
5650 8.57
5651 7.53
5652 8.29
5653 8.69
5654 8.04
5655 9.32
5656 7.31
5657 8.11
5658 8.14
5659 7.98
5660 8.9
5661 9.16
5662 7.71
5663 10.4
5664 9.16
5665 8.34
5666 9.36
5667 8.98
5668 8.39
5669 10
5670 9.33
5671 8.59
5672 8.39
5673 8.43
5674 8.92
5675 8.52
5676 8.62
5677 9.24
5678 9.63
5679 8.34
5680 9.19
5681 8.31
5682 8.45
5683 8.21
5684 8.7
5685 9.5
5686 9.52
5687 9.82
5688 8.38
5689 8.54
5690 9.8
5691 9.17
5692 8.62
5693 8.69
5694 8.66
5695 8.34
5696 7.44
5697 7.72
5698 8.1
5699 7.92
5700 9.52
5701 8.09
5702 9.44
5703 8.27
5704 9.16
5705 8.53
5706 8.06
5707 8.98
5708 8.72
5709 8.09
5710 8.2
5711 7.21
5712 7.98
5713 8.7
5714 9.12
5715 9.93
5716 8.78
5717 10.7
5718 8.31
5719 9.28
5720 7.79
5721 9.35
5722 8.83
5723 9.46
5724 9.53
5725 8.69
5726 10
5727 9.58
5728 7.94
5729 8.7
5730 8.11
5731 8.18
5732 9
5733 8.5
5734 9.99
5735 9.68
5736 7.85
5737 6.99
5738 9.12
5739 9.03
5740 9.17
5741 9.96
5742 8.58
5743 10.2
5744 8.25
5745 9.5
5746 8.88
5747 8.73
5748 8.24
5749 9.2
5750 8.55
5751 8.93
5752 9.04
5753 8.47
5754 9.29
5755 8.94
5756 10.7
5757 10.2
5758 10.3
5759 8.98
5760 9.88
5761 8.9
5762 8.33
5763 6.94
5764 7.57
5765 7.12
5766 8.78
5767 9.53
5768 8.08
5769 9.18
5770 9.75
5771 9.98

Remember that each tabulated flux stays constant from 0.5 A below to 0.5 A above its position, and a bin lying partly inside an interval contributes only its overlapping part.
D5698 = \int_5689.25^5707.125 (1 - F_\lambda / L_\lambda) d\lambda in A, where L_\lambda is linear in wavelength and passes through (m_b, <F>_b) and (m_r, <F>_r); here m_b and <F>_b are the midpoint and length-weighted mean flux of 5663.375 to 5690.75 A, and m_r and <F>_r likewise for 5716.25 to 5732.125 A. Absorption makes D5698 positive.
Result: 0.7 A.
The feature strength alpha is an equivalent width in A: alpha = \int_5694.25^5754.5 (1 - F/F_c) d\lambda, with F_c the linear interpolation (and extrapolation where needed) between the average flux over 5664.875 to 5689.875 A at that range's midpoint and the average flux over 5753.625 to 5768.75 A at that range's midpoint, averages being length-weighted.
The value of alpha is 0.9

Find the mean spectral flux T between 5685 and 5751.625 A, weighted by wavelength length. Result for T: 8.8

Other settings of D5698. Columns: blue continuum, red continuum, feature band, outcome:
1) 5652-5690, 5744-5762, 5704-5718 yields 0.4 A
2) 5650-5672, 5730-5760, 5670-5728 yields 0.4 A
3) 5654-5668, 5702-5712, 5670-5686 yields -0.4 A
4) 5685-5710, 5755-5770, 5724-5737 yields 0.0 A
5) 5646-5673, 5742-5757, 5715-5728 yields -0.3 A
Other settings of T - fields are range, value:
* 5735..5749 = 8.85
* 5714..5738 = 8.93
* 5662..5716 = 8.74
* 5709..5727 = 8.93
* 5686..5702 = 8.64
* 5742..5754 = 8.91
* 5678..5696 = 8.82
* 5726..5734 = 8.75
